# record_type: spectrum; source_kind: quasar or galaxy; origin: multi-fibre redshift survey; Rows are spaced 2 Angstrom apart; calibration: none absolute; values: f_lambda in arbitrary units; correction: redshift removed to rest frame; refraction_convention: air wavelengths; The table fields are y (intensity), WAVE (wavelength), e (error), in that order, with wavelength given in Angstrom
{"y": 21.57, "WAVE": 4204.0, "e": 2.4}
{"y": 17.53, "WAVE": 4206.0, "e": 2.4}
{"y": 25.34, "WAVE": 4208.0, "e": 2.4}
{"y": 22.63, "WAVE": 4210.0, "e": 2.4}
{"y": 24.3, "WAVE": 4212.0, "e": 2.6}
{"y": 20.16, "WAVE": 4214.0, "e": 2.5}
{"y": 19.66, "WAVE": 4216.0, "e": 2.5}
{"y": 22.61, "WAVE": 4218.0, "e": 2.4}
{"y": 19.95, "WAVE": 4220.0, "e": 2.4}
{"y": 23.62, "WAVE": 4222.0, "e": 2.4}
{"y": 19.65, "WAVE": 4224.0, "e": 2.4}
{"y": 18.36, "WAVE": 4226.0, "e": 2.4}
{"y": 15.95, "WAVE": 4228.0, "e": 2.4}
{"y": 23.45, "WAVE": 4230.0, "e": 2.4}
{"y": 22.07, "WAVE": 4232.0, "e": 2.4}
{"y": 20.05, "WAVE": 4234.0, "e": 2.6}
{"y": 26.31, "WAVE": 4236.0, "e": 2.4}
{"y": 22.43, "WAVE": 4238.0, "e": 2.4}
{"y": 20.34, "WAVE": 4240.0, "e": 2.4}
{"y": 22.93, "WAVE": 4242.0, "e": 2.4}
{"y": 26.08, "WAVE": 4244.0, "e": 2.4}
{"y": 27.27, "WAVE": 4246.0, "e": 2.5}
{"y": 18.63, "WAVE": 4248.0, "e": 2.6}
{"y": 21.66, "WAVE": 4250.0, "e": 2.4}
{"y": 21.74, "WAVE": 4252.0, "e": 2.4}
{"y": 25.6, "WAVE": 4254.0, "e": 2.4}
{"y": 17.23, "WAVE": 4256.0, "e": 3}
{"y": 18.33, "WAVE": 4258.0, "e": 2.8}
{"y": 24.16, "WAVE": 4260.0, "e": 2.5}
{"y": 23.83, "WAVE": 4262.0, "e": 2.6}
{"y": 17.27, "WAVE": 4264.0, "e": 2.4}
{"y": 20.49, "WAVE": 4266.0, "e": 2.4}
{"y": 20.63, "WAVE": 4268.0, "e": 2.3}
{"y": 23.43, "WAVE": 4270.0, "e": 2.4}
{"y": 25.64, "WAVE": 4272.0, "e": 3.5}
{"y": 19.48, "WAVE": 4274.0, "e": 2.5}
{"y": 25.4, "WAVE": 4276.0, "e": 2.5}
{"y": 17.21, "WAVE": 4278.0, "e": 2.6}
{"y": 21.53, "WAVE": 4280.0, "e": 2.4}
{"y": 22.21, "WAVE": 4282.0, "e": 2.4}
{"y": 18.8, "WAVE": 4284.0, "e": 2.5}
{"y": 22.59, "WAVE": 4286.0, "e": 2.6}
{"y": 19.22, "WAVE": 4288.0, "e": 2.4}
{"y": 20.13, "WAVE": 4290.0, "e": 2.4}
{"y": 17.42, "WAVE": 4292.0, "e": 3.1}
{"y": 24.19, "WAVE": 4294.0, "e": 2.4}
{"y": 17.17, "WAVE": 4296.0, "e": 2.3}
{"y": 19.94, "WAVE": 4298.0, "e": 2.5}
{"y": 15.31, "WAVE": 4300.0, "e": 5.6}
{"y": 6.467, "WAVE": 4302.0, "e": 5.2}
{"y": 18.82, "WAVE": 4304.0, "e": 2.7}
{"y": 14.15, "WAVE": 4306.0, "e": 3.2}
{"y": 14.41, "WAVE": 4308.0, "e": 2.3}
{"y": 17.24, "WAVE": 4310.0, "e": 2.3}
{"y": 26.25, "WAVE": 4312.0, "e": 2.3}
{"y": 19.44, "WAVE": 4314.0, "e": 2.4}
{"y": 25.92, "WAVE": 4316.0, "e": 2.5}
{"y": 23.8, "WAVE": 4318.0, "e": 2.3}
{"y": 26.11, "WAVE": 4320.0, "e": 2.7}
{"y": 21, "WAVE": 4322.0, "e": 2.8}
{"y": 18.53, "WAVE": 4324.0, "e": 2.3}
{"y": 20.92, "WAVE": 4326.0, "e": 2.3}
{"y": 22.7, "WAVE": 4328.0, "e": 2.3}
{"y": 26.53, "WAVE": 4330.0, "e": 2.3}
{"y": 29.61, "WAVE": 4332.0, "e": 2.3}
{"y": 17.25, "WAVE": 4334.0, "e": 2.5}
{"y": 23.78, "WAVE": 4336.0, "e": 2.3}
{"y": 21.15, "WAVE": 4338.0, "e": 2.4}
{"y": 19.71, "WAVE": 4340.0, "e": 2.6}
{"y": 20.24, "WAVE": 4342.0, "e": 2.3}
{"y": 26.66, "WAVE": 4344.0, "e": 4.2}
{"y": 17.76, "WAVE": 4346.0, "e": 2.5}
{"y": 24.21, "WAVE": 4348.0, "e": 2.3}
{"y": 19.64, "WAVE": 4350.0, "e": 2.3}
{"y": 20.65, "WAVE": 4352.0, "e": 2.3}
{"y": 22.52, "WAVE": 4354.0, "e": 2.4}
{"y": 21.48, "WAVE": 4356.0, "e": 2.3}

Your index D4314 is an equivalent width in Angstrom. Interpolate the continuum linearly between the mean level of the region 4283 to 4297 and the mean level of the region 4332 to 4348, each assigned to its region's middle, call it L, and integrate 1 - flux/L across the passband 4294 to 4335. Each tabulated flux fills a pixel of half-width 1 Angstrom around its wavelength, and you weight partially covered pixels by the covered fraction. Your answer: 1.3 Angstrom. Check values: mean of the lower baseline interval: 19.9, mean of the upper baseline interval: 21.7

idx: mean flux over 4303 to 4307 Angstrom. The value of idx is 16.5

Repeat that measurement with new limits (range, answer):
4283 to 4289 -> 20.2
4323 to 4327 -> 19.7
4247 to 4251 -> 20.1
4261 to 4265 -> 20.5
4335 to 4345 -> 22.3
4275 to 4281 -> 21.4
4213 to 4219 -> 20.8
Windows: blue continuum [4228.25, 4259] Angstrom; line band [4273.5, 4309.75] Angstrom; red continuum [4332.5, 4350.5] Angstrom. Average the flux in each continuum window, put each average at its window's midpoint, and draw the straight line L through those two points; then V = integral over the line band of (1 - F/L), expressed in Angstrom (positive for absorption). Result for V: 5.4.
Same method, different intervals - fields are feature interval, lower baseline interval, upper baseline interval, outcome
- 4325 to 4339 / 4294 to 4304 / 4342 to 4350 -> -1.94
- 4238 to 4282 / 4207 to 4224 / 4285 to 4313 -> -4.19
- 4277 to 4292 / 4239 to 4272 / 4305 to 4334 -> 1.24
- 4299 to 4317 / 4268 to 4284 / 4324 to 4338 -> 3.96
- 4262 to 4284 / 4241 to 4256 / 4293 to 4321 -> 0.09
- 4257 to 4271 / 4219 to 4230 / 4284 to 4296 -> -0.74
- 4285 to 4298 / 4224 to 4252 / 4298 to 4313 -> -1.94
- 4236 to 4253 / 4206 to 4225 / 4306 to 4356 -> -0.86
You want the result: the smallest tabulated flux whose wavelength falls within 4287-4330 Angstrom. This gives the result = 6.467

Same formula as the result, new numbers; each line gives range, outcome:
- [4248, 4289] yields 17.21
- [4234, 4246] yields 20.05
